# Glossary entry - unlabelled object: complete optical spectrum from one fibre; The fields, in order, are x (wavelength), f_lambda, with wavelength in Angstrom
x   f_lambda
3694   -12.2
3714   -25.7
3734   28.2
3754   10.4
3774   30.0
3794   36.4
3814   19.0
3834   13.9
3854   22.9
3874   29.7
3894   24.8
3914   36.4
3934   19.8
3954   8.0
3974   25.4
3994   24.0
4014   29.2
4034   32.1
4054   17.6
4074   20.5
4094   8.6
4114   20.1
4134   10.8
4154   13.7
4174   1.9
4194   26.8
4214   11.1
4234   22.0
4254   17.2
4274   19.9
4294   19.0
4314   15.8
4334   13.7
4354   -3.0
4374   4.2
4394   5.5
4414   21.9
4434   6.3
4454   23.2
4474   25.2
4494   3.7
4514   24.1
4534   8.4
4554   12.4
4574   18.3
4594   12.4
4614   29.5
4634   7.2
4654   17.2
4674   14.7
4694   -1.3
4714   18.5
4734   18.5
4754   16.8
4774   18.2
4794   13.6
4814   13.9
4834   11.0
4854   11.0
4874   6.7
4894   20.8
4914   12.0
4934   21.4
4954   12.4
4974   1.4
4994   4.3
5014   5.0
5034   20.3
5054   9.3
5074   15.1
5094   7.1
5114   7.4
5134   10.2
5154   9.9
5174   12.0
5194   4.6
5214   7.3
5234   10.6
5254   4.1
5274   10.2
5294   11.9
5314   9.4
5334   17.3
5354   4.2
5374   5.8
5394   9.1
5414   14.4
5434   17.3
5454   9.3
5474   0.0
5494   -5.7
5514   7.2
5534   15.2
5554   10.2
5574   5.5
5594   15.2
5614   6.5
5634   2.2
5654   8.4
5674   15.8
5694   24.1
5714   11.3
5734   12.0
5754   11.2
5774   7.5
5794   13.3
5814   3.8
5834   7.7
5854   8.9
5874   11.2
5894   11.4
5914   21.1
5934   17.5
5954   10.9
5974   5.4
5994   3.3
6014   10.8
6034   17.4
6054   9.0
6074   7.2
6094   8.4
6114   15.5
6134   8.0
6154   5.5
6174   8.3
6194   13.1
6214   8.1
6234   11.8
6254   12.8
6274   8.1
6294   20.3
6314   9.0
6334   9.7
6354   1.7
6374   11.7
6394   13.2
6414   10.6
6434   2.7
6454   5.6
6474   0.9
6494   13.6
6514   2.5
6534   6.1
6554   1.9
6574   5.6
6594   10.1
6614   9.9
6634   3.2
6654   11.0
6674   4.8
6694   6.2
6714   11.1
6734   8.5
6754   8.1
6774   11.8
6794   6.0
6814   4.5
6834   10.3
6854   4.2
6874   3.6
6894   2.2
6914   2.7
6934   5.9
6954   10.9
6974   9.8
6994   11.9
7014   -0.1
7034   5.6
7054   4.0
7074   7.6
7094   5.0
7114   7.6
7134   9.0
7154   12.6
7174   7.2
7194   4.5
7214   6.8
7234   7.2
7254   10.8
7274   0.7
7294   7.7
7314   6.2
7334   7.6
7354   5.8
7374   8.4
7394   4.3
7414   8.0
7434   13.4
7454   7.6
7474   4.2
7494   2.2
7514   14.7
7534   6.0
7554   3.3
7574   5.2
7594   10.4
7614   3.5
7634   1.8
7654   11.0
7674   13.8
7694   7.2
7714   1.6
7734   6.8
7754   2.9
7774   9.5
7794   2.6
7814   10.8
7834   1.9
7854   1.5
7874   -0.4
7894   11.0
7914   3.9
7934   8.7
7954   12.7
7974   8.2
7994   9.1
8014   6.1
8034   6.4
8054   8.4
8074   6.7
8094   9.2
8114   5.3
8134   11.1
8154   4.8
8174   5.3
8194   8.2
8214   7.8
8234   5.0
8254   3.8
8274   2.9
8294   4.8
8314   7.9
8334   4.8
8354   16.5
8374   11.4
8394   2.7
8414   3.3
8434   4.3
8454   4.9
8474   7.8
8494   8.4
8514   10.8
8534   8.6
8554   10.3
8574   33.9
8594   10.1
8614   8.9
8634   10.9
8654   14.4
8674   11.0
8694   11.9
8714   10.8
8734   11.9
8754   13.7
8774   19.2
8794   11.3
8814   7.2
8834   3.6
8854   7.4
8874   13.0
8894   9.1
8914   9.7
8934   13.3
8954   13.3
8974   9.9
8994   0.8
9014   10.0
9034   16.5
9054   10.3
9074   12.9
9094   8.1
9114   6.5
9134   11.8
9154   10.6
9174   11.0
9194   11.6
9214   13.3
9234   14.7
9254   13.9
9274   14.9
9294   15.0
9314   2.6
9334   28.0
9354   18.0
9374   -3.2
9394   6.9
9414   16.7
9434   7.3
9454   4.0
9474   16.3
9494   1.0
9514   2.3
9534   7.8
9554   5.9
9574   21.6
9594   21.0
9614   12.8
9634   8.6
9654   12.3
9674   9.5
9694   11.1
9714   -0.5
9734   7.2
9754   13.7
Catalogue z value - 1.30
